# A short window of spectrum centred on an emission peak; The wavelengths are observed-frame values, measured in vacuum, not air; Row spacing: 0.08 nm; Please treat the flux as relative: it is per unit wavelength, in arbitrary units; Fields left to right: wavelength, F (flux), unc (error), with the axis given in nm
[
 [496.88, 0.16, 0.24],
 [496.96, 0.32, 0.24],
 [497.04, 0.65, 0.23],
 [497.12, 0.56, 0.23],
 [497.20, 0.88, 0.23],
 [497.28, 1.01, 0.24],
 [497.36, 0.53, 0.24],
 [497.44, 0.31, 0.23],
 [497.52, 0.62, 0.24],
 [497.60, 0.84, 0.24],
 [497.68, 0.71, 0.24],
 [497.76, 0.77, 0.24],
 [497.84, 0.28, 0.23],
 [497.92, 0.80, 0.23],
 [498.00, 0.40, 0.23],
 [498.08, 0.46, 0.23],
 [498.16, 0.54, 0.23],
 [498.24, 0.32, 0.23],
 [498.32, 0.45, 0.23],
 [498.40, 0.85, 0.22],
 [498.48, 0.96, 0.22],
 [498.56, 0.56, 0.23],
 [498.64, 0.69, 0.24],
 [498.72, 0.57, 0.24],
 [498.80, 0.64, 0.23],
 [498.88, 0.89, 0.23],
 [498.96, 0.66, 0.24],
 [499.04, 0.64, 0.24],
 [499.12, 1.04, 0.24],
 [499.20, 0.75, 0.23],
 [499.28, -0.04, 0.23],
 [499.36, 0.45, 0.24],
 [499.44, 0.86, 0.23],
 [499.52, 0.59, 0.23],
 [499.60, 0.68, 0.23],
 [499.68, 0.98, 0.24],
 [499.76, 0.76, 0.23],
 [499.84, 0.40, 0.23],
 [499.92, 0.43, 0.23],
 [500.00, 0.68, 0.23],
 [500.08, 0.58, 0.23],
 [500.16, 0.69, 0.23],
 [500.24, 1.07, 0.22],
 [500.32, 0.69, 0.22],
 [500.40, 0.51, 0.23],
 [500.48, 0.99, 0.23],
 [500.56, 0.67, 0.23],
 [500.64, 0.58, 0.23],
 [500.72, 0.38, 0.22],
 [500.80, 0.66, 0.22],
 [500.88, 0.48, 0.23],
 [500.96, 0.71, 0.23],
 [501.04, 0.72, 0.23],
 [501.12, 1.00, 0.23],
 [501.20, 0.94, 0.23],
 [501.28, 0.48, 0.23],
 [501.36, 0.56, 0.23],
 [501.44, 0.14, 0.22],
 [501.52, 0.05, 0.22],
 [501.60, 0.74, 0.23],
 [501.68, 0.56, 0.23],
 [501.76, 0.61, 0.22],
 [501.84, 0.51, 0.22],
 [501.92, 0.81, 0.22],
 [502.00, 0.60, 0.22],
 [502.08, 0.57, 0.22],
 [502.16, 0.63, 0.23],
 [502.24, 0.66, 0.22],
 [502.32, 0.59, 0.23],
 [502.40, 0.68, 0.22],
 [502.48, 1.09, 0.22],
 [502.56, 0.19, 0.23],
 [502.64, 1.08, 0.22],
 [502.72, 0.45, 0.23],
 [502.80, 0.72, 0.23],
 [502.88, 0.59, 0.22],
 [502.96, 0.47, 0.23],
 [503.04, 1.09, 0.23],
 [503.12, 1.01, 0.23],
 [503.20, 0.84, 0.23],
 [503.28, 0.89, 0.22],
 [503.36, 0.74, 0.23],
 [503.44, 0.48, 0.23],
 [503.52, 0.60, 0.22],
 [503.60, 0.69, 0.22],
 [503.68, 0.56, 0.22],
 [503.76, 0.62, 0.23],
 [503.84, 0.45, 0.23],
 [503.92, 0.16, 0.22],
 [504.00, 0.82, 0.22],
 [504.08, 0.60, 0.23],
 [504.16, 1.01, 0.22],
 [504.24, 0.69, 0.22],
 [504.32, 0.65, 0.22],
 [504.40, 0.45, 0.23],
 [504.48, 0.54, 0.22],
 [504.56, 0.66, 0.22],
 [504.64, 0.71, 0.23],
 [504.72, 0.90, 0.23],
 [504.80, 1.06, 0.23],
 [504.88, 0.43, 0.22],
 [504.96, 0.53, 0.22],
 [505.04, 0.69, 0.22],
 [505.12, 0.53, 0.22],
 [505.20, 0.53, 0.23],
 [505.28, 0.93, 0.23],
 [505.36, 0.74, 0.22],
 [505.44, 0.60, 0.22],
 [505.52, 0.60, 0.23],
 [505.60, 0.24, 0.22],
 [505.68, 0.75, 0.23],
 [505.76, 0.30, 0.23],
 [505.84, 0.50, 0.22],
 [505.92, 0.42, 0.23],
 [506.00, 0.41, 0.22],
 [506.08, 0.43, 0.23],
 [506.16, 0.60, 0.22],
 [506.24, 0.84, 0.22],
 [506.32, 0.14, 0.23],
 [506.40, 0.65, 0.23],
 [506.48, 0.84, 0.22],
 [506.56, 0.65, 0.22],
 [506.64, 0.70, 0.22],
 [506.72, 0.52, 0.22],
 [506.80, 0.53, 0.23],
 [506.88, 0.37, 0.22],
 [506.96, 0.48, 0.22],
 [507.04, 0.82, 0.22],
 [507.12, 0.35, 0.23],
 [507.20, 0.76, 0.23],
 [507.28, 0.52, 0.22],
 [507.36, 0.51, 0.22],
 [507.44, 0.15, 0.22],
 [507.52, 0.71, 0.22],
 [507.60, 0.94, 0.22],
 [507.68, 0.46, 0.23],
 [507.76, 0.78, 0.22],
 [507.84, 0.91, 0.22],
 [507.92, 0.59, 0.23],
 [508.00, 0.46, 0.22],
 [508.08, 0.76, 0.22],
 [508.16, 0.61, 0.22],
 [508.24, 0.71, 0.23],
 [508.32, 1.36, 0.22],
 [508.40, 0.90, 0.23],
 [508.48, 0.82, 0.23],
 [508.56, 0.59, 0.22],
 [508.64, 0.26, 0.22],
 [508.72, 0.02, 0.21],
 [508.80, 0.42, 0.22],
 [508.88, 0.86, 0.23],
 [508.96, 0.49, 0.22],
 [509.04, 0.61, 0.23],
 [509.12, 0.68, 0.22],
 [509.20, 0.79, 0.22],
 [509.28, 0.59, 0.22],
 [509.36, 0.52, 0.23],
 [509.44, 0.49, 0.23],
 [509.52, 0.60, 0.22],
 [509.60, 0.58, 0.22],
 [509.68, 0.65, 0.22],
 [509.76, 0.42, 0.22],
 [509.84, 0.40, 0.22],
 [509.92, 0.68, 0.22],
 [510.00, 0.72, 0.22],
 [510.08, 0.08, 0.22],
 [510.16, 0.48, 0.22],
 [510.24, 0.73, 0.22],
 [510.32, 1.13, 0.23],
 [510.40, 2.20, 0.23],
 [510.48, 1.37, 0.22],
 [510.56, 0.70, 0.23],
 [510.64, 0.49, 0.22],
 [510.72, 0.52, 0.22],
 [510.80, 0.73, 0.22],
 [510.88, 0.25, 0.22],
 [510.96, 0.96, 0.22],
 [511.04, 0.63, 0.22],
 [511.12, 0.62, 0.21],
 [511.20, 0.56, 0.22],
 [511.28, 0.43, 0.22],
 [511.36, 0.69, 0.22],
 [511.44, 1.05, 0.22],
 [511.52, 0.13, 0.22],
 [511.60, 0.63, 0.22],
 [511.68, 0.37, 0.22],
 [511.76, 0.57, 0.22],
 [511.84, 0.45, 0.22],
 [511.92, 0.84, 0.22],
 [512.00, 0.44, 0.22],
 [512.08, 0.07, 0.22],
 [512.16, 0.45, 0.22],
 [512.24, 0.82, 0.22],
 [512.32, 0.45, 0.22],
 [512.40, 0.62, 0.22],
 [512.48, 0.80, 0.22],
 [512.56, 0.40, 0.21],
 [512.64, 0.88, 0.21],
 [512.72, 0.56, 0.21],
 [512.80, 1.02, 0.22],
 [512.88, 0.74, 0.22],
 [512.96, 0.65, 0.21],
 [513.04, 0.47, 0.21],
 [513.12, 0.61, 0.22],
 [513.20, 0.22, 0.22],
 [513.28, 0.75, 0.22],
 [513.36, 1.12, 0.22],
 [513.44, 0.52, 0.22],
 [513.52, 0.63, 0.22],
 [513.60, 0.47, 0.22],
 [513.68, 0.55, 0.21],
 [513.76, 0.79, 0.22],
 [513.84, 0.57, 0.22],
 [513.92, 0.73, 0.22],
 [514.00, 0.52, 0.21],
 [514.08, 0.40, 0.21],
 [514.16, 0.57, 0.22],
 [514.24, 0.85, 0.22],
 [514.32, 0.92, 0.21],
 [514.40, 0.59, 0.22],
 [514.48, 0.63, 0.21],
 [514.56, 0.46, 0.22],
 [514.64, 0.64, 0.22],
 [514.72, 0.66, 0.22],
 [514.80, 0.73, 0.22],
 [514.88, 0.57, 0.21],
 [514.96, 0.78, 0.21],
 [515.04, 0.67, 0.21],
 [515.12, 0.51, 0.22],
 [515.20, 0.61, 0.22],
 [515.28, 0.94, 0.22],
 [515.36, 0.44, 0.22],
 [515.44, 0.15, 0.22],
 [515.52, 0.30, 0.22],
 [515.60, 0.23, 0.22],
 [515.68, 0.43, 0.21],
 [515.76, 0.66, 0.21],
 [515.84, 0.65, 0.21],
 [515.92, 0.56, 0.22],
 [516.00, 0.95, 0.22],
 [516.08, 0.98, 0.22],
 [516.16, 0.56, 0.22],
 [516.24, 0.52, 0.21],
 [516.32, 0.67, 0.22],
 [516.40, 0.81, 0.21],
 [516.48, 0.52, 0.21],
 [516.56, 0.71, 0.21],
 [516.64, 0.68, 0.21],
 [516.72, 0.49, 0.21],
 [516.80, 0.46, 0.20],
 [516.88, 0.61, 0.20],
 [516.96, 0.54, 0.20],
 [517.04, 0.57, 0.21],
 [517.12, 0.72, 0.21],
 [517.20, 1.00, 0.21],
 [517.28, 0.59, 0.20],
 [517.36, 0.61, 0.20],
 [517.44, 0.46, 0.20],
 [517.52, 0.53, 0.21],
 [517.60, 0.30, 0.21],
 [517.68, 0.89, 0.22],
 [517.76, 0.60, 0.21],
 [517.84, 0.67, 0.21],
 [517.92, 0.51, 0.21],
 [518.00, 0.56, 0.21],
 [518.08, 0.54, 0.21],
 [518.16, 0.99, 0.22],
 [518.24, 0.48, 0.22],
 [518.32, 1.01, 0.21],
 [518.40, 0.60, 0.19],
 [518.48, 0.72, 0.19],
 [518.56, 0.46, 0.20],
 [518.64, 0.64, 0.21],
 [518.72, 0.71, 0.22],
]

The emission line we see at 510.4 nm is H-gamma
